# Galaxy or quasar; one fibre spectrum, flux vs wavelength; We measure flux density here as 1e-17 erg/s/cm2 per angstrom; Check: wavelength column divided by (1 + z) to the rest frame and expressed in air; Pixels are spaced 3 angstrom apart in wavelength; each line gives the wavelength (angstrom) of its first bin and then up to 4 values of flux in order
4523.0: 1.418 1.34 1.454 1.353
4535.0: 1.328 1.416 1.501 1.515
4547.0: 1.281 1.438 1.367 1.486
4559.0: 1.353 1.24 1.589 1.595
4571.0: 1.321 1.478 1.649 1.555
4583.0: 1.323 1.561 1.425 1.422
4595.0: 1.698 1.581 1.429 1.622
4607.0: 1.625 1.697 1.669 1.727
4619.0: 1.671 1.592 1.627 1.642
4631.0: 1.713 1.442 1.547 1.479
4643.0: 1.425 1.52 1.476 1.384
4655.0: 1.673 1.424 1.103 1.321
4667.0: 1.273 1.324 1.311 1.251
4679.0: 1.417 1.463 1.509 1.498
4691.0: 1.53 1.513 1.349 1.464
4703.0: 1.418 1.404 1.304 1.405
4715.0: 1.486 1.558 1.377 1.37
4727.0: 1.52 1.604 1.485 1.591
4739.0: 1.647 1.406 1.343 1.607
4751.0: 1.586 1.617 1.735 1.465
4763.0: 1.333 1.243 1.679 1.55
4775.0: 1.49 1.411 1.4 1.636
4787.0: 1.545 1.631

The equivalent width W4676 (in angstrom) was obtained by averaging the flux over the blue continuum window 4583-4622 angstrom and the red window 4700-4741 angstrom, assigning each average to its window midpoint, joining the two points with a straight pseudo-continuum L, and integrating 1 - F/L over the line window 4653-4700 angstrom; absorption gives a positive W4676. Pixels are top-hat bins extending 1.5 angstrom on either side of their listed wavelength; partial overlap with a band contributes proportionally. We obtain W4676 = 3.6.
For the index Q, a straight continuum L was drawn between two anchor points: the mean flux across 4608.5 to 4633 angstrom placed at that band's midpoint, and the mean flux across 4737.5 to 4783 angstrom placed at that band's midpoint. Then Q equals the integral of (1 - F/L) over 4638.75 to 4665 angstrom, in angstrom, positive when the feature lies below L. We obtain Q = 3.3 angstrom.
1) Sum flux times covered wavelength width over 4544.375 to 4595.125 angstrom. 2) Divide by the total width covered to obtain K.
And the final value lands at 1.45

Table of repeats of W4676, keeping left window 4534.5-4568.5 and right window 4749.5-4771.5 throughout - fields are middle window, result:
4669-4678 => 1.10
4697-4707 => 0.52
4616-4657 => -2.63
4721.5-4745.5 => 0.22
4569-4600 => -1.34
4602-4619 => -2.45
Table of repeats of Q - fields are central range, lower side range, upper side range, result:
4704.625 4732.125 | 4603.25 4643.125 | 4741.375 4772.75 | 1.6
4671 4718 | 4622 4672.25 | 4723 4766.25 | 2.0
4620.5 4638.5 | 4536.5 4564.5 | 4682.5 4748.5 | -2.0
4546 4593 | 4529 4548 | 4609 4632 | 1.9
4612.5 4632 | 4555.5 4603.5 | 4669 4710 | -2.7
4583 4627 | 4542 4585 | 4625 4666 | -3.8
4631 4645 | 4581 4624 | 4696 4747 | 0.4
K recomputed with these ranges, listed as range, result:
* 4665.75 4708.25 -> 1.41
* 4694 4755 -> 1.48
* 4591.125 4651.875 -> 1.58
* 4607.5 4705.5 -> 1.48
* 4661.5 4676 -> 1.29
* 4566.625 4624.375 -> 1.56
